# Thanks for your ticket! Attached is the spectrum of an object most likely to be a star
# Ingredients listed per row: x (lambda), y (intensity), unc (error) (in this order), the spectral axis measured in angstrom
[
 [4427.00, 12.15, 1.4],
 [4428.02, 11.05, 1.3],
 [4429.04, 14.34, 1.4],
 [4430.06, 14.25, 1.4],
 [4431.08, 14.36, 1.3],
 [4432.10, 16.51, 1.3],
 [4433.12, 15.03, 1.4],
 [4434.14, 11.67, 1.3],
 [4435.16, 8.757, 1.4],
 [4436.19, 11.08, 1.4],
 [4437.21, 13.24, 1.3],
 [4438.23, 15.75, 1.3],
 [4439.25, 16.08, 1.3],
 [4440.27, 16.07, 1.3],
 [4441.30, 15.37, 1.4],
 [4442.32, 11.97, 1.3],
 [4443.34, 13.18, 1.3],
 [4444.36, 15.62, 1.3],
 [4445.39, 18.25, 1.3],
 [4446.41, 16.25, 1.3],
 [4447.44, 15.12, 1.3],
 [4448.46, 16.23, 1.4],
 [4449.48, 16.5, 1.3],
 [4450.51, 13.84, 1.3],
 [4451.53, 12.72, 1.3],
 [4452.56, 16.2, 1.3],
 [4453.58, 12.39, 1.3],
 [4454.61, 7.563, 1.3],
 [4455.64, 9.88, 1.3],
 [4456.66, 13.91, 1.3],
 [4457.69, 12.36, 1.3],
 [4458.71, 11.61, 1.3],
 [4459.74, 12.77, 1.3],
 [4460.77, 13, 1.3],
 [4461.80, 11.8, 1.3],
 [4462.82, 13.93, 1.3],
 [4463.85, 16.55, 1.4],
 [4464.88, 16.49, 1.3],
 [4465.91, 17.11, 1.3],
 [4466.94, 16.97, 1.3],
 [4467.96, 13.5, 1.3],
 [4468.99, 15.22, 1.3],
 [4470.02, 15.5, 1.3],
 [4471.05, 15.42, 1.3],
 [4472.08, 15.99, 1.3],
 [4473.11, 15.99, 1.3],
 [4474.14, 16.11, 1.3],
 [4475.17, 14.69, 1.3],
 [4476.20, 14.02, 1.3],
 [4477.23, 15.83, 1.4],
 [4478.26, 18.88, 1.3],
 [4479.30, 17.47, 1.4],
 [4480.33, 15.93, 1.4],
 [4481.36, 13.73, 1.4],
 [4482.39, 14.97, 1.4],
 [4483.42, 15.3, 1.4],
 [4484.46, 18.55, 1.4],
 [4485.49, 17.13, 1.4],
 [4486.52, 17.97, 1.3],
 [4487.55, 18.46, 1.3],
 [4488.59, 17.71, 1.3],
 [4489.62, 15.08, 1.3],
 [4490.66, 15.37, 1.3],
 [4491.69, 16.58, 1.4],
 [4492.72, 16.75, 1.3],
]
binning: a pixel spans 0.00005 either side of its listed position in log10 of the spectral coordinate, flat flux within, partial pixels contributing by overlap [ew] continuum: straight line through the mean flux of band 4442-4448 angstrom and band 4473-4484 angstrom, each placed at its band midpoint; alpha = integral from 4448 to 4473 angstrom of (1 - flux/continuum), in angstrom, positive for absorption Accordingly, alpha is 2.2 angstrom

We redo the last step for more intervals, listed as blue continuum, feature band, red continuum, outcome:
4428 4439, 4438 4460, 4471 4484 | 0.22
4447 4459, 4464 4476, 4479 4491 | -0.62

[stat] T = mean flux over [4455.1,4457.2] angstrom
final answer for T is 11.8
